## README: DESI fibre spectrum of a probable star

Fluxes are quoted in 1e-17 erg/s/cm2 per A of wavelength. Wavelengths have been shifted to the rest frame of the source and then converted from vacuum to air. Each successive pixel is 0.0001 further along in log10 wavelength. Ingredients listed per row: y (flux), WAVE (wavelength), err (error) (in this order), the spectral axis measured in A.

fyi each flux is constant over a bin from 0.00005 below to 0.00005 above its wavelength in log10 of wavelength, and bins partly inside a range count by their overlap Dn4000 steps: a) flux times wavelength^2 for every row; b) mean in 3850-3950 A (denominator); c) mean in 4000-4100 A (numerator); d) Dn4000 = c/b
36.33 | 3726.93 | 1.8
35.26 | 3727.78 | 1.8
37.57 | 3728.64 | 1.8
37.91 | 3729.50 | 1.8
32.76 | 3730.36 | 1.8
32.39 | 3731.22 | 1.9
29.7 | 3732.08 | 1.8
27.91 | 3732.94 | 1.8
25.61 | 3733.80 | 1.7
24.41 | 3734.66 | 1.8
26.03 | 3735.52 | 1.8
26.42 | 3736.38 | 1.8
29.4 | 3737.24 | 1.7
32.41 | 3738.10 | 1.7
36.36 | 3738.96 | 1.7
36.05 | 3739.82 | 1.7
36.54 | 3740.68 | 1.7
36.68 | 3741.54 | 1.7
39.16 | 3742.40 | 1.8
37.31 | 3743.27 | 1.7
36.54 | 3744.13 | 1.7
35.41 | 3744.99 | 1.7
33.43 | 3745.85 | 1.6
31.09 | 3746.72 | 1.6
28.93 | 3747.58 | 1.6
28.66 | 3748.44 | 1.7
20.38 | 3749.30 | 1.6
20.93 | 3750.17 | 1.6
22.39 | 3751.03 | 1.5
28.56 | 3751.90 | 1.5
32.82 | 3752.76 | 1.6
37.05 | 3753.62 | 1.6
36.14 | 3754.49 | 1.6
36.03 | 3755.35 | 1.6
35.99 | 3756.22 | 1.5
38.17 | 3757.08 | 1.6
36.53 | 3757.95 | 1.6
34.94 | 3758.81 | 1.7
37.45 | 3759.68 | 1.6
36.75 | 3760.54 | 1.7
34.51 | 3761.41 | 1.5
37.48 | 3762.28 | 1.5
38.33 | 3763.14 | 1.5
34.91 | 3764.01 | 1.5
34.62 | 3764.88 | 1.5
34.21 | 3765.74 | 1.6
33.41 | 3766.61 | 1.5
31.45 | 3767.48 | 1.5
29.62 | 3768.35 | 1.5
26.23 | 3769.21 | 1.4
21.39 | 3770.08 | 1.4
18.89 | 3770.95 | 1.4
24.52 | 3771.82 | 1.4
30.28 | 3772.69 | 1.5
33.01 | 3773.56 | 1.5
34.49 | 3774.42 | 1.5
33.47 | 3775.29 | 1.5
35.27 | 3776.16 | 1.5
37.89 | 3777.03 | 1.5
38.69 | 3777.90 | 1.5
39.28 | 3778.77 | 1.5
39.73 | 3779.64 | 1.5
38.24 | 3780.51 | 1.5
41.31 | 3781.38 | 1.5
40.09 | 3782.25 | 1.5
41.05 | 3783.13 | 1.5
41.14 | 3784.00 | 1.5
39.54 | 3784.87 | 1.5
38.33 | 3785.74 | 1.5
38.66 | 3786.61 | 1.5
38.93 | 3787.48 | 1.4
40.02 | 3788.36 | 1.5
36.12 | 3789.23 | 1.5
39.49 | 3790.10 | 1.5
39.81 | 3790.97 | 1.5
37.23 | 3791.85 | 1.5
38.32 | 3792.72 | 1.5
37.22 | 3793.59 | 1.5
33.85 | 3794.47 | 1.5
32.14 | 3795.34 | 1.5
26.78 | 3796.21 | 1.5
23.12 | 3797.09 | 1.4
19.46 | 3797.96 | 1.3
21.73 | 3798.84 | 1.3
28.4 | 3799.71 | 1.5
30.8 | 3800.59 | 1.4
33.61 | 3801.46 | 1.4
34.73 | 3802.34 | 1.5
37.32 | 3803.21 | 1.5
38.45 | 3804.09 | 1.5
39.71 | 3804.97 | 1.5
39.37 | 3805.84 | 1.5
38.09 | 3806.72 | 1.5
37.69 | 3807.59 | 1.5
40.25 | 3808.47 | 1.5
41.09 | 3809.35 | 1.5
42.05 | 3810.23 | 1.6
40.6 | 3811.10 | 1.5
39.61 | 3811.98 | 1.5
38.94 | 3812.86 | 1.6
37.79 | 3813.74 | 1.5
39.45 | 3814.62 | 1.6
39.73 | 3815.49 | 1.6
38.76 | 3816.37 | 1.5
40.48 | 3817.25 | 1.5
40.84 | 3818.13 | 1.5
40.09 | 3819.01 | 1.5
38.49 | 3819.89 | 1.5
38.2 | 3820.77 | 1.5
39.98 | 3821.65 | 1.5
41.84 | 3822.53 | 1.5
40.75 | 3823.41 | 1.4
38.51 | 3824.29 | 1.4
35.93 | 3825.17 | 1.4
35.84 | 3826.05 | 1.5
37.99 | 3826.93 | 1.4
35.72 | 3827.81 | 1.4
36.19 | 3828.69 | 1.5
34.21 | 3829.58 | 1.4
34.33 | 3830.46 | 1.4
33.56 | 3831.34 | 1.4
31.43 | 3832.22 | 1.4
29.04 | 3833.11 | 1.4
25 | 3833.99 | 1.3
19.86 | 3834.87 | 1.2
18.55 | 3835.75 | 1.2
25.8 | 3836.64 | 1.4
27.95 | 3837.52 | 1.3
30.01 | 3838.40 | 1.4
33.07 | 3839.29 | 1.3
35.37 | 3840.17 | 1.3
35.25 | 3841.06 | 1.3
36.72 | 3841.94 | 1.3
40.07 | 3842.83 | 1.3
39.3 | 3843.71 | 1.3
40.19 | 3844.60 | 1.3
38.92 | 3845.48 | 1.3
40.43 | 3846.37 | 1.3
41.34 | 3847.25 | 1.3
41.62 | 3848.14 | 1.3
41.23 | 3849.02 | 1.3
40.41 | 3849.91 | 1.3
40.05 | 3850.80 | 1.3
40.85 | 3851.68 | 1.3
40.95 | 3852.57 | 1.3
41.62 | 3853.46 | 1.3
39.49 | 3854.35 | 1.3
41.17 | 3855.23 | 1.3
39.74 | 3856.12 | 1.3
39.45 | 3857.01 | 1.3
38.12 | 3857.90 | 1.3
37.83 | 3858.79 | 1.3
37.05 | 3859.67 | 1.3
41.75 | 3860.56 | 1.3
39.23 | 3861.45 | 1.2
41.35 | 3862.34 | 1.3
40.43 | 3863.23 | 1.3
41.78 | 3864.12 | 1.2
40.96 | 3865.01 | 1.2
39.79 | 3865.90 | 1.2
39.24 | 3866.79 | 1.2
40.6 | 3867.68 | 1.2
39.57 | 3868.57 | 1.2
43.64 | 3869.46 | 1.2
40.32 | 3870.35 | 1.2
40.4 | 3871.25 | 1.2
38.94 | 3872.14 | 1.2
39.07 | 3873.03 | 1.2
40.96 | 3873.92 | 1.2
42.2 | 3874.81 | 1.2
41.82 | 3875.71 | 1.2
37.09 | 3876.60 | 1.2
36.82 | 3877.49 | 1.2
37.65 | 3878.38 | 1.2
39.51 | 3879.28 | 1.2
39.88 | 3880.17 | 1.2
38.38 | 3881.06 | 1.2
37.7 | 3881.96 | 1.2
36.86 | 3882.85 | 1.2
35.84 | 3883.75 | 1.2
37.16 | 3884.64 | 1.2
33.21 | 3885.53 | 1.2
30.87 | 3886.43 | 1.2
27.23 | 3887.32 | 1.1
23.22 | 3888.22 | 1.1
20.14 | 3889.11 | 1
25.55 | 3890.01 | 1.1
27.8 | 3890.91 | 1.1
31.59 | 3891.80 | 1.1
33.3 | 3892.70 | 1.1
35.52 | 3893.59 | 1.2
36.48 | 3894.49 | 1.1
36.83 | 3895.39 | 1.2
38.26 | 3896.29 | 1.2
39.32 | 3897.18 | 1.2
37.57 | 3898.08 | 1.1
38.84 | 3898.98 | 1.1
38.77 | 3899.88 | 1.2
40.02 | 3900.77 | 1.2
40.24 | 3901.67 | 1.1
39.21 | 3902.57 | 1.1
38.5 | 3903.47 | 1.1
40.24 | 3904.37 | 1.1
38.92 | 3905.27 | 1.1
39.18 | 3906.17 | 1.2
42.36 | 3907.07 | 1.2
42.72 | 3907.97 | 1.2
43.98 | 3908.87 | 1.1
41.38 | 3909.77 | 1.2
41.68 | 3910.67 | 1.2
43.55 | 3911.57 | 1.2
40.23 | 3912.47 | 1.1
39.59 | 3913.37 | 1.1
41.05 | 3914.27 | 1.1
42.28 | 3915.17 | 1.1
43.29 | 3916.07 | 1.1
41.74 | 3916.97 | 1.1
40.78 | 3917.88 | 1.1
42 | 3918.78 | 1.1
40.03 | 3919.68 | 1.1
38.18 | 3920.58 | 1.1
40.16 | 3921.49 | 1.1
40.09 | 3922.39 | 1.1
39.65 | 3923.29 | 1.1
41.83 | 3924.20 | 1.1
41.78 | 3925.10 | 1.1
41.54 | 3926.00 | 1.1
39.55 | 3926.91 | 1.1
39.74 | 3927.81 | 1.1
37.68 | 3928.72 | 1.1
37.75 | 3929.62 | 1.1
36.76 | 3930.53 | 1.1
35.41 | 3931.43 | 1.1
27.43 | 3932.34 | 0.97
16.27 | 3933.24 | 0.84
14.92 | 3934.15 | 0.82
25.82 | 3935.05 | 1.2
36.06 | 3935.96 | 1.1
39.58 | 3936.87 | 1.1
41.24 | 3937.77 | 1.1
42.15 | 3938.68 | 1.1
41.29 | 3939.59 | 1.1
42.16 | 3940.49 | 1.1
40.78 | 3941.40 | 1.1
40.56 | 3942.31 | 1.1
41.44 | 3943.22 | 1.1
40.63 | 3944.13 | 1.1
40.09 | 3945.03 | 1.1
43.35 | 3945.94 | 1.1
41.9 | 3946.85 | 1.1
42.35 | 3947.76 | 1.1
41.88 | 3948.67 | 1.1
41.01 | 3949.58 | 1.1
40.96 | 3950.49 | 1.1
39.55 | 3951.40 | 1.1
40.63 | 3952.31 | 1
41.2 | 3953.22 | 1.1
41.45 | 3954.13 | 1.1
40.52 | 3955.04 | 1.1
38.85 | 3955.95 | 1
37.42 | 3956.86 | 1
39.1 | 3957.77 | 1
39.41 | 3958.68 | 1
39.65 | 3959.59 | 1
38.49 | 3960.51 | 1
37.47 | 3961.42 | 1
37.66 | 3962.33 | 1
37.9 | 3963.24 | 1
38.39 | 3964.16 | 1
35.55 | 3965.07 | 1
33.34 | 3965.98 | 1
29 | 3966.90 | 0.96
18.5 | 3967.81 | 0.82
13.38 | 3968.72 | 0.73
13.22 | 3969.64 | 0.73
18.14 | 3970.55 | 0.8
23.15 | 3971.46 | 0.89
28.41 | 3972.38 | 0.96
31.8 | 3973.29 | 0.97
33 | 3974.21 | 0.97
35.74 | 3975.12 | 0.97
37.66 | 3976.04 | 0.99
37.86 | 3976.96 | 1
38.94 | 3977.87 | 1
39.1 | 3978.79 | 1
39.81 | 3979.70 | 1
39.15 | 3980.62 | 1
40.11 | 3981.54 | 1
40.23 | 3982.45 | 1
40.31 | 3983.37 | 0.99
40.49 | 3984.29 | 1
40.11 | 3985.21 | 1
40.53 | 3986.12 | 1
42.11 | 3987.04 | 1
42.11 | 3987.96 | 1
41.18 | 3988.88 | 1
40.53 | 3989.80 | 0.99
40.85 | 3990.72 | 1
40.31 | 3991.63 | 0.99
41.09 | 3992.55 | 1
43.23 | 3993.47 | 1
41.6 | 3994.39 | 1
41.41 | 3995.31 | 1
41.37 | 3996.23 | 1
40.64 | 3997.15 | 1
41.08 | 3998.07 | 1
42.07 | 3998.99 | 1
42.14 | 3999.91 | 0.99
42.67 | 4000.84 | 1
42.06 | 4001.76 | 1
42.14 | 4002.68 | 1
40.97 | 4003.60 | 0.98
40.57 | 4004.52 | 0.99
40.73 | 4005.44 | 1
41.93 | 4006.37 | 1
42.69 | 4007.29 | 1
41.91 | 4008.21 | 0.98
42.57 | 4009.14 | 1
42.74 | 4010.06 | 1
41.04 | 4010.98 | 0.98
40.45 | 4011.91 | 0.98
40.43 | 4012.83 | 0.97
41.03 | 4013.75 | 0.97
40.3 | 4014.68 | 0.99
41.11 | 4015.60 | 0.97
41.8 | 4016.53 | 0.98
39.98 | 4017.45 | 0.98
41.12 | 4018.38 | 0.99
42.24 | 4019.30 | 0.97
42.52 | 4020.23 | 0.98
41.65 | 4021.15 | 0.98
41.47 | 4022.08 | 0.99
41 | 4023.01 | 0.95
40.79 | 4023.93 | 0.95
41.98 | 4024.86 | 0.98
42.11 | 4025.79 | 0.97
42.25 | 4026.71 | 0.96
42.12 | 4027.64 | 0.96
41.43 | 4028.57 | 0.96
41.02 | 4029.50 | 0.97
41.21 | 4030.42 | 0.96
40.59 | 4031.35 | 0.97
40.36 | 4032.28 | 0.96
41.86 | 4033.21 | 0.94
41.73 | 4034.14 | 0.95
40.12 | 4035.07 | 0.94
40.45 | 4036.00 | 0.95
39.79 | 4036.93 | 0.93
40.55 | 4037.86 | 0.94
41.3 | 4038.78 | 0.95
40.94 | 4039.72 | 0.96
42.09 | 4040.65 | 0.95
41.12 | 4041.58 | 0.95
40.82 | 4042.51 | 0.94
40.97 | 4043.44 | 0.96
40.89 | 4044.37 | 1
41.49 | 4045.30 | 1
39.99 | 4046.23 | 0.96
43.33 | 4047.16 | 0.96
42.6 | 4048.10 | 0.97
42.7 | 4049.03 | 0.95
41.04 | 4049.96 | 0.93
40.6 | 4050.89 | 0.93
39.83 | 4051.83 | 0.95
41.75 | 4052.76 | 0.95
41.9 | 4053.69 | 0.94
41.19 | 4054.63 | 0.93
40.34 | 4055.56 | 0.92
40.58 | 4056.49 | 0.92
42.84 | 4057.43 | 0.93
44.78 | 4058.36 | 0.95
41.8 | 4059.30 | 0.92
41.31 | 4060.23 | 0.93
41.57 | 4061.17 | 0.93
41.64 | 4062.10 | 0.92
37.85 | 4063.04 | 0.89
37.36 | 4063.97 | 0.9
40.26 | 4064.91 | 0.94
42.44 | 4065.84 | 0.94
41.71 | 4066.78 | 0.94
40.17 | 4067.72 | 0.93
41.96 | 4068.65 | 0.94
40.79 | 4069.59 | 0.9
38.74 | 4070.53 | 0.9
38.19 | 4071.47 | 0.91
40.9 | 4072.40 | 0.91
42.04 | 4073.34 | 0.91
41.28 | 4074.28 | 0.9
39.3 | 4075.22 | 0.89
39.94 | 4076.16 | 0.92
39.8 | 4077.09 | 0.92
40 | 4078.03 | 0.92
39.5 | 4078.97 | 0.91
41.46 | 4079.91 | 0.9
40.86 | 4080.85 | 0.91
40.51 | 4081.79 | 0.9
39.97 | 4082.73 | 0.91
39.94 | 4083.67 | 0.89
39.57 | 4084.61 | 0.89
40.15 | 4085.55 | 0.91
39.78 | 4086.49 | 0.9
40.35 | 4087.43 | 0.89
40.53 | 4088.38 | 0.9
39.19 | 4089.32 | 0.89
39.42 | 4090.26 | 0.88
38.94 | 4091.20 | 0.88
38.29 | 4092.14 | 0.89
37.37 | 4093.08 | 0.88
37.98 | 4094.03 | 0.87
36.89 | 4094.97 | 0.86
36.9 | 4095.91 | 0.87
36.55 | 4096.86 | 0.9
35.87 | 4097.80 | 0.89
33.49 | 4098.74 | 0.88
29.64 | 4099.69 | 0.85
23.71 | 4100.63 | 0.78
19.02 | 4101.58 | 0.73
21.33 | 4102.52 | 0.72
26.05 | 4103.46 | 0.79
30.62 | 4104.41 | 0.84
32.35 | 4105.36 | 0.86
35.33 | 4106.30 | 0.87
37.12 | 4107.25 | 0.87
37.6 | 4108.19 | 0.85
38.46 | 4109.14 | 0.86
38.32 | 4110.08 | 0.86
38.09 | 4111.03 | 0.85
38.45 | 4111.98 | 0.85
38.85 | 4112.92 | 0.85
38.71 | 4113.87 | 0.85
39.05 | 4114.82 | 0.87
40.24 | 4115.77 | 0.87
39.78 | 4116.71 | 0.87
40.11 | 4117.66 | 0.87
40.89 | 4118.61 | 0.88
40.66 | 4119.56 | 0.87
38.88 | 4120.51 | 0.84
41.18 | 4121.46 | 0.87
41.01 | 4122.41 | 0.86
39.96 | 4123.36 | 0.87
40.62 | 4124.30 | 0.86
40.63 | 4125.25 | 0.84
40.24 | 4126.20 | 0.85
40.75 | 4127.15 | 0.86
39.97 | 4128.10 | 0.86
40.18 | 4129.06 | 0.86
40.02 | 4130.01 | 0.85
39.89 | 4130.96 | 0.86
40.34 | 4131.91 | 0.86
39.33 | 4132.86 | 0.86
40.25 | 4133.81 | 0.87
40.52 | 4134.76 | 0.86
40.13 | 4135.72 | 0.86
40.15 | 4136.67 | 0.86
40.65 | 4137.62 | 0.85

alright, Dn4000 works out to 1.14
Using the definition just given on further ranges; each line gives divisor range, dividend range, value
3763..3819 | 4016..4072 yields 1.32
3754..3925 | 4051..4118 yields 1.17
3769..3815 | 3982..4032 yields 1.30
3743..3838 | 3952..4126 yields 1.28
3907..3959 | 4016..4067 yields 1.11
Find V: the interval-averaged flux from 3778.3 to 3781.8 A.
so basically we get 39.6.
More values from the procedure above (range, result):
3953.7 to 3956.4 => 40.3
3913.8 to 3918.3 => 41.8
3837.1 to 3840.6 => 31.6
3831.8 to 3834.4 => 28.5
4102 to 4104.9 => 25.9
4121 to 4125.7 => 40.7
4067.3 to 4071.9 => 40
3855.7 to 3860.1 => 38.5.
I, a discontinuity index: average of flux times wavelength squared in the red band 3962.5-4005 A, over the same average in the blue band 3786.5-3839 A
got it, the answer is 1.1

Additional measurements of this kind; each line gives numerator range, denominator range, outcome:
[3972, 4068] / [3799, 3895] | 1.21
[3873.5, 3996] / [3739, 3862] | 1.13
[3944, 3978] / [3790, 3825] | 1.05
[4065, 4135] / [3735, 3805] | 1.34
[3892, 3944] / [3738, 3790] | 1.21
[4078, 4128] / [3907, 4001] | 1.06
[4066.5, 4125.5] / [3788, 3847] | 1.23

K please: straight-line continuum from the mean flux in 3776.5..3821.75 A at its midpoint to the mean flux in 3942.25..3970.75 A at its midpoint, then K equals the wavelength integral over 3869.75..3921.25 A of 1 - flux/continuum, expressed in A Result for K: -1.62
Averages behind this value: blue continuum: 37.1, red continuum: 36.4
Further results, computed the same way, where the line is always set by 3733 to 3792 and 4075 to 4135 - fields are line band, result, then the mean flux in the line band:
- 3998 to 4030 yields -4.2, 41.6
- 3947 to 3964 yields -1.7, 39.8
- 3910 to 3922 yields -1.8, 41.1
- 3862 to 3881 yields -2.7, 40.1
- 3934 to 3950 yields -1.4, 39.2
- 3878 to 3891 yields 0.9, 32.8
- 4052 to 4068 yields -1.6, 41.1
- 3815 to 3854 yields -1.8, 36.3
